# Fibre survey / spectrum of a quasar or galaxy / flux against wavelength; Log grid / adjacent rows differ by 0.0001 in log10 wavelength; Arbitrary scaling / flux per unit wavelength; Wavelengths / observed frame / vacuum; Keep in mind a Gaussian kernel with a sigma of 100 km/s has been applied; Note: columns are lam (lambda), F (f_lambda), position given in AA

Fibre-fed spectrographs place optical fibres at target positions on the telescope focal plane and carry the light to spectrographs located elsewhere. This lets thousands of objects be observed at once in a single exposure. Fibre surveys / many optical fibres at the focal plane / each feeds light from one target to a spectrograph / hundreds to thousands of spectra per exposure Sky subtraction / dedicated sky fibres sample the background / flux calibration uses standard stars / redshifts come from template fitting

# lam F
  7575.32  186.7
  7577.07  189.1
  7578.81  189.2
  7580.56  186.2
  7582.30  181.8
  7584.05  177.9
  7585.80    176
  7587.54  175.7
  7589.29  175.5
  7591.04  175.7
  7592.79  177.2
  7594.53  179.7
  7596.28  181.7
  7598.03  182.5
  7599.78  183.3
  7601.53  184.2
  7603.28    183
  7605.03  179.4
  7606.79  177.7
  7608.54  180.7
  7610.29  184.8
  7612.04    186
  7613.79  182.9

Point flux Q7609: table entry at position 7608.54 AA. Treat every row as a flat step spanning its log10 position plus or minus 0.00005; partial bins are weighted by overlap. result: 180.7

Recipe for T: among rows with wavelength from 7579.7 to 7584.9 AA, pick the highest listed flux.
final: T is 186.2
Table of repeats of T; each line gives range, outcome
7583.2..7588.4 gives 177.9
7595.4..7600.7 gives 183.3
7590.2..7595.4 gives 179.7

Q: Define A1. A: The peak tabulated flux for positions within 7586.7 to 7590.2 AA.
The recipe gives 175.7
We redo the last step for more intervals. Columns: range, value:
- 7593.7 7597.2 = 181.7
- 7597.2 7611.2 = 184.8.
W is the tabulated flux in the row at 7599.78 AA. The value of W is 183.3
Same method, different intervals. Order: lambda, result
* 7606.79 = 177.7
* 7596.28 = 181.7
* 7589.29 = 175.5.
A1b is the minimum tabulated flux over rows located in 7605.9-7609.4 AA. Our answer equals 177.7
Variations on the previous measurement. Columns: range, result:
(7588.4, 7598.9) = 175.5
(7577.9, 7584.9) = 177.9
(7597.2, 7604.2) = 182.5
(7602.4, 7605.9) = 179.4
